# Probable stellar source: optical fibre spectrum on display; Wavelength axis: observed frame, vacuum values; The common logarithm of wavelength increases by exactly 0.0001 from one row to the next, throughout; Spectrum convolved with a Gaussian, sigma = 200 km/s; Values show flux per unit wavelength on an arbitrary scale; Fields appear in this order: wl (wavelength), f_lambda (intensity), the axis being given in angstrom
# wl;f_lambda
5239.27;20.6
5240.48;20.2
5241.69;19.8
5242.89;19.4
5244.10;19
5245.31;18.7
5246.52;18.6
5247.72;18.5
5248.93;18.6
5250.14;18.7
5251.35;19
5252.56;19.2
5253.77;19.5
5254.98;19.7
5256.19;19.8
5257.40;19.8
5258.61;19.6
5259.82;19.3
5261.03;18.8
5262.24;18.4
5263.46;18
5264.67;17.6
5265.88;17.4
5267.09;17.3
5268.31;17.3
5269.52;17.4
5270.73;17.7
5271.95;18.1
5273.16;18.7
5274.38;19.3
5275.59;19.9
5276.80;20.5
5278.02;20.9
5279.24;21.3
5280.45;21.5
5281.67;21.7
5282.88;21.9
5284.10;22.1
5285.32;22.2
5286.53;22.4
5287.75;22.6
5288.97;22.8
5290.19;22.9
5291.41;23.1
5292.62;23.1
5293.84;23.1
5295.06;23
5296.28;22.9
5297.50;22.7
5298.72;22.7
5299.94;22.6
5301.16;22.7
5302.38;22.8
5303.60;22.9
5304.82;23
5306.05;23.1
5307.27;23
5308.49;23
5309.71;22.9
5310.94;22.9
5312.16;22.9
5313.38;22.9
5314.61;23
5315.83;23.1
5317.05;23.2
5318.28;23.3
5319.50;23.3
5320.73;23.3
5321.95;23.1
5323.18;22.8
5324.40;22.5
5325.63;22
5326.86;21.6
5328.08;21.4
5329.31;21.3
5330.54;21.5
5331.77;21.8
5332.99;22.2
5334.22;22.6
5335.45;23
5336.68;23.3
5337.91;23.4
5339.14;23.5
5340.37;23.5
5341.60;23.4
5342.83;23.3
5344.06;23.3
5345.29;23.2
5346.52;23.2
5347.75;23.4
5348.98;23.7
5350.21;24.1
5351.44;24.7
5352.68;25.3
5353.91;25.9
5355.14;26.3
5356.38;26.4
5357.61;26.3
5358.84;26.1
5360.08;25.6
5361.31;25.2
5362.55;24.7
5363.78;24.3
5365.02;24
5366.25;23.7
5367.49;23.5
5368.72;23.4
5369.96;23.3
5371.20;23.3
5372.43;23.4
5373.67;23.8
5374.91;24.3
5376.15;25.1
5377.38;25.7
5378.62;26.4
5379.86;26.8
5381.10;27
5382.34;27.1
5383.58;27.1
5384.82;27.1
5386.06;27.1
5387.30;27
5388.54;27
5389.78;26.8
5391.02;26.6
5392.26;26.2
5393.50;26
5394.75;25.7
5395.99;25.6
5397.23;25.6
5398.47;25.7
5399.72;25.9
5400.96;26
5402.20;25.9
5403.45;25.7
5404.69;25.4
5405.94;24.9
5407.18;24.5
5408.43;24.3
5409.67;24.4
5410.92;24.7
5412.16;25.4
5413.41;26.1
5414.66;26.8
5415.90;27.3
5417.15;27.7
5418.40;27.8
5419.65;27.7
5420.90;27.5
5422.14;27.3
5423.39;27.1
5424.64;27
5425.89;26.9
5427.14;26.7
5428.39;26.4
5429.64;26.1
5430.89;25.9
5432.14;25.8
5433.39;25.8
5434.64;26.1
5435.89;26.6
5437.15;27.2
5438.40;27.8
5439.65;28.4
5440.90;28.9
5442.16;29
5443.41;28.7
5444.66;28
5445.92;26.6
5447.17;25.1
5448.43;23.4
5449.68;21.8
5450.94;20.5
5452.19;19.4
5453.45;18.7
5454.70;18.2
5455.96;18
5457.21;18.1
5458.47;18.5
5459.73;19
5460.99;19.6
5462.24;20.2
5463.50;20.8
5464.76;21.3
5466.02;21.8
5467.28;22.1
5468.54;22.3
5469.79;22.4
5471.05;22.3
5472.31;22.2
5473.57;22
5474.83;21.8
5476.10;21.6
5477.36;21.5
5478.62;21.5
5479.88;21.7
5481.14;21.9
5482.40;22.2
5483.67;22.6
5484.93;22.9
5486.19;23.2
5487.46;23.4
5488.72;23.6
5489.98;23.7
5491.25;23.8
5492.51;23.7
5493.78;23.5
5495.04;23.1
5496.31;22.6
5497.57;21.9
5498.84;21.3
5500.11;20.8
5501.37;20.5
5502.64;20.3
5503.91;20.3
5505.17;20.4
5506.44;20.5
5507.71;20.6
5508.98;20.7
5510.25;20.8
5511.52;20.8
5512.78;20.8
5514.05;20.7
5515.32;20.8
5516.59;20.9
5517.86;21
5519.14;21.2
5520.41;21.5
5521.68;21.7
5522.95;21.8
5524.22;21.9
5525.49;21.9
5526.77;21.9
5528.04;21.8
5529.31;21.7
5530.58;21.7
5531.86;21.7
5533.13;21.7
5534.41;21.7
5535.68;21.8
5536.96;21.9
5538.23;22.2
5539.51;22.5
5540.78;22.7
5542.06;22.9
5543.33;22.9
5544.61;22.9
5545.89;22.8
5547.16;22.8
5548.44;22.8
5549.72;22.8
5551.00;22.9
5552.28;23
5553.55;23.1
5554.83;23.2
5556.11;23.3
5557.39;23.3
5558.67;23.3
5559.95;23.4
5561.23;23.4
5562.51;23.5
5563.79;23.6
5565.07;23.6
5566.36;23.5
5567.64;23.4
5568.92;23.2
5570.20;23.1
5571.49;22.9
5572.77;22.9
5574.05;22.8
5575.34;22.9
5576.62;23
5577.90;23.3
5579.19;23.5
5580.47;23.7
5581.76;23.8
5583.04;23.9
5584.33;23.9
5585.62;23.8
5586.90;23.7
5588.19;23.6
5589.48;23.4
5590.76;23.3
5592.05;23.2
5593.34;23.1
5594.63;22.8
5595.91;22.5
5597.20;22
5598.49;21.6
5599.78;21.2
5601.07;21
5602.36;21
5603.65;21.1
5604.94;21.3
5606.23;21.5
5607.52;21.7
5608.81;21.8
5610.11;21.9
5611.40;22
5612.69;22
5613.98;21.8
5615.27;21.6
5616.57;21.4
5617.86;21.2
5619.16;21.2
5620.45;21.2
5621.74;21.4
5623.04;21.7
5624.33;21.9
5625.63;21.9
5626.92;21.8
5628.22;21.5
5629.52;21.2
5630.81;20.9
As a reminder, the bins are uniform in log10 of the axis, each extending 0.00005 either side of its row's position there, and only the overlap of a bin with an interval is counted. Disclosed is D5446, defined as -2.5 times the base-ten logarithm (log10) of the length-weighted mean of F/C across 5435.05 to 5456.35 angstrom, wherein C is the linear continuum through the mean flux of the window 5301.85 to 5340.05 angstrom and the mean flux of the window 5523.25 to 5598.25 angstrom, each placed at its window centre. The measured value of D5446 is -0.08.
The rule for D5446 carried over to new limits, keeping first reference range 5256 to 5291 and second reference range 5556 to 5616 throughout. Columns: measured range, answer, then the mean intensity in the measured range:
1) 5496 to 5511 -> 0.06 mag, 20.9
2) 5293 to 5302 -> -0.14 mag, 22.8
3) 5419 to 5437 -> -0.24 mag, 26.6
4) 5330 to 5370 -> -0.16 mag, 24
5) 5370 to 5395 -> -0.23 mag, 25.9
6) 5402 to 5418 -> -0.21 mag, 25.6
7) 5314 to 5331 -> -0.11 mag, 22.5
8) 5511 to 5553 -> 0.02 mag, 22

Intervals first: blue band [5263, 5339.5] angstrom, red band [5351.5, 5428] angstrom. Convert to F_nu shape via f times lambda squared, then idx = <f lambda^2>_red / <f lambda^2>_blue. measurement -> 1.22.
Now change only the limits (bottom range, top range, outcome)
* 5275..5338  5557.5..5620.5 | 1.12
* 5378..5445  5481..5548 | 0.86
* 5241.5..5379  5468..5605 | 1.10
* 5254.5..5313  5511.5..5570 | 1.17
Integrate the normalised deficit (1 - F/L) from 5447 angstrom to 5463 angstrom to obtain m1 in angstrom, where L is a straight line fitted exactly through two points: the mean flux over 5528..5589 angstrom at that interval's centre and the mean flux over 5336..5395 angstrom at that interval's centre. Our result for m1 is 2.8 angstrom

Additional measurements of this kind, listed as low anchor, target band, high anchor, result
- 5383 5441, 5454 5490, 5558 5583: 5.5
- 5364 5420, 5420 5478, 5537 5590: 2.5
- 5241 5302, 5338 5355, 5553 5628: -2.6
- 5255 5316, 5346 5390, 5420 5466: -4.8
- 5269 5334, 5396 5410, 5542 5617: -1.9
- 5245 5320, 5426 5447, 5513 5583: -5.0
